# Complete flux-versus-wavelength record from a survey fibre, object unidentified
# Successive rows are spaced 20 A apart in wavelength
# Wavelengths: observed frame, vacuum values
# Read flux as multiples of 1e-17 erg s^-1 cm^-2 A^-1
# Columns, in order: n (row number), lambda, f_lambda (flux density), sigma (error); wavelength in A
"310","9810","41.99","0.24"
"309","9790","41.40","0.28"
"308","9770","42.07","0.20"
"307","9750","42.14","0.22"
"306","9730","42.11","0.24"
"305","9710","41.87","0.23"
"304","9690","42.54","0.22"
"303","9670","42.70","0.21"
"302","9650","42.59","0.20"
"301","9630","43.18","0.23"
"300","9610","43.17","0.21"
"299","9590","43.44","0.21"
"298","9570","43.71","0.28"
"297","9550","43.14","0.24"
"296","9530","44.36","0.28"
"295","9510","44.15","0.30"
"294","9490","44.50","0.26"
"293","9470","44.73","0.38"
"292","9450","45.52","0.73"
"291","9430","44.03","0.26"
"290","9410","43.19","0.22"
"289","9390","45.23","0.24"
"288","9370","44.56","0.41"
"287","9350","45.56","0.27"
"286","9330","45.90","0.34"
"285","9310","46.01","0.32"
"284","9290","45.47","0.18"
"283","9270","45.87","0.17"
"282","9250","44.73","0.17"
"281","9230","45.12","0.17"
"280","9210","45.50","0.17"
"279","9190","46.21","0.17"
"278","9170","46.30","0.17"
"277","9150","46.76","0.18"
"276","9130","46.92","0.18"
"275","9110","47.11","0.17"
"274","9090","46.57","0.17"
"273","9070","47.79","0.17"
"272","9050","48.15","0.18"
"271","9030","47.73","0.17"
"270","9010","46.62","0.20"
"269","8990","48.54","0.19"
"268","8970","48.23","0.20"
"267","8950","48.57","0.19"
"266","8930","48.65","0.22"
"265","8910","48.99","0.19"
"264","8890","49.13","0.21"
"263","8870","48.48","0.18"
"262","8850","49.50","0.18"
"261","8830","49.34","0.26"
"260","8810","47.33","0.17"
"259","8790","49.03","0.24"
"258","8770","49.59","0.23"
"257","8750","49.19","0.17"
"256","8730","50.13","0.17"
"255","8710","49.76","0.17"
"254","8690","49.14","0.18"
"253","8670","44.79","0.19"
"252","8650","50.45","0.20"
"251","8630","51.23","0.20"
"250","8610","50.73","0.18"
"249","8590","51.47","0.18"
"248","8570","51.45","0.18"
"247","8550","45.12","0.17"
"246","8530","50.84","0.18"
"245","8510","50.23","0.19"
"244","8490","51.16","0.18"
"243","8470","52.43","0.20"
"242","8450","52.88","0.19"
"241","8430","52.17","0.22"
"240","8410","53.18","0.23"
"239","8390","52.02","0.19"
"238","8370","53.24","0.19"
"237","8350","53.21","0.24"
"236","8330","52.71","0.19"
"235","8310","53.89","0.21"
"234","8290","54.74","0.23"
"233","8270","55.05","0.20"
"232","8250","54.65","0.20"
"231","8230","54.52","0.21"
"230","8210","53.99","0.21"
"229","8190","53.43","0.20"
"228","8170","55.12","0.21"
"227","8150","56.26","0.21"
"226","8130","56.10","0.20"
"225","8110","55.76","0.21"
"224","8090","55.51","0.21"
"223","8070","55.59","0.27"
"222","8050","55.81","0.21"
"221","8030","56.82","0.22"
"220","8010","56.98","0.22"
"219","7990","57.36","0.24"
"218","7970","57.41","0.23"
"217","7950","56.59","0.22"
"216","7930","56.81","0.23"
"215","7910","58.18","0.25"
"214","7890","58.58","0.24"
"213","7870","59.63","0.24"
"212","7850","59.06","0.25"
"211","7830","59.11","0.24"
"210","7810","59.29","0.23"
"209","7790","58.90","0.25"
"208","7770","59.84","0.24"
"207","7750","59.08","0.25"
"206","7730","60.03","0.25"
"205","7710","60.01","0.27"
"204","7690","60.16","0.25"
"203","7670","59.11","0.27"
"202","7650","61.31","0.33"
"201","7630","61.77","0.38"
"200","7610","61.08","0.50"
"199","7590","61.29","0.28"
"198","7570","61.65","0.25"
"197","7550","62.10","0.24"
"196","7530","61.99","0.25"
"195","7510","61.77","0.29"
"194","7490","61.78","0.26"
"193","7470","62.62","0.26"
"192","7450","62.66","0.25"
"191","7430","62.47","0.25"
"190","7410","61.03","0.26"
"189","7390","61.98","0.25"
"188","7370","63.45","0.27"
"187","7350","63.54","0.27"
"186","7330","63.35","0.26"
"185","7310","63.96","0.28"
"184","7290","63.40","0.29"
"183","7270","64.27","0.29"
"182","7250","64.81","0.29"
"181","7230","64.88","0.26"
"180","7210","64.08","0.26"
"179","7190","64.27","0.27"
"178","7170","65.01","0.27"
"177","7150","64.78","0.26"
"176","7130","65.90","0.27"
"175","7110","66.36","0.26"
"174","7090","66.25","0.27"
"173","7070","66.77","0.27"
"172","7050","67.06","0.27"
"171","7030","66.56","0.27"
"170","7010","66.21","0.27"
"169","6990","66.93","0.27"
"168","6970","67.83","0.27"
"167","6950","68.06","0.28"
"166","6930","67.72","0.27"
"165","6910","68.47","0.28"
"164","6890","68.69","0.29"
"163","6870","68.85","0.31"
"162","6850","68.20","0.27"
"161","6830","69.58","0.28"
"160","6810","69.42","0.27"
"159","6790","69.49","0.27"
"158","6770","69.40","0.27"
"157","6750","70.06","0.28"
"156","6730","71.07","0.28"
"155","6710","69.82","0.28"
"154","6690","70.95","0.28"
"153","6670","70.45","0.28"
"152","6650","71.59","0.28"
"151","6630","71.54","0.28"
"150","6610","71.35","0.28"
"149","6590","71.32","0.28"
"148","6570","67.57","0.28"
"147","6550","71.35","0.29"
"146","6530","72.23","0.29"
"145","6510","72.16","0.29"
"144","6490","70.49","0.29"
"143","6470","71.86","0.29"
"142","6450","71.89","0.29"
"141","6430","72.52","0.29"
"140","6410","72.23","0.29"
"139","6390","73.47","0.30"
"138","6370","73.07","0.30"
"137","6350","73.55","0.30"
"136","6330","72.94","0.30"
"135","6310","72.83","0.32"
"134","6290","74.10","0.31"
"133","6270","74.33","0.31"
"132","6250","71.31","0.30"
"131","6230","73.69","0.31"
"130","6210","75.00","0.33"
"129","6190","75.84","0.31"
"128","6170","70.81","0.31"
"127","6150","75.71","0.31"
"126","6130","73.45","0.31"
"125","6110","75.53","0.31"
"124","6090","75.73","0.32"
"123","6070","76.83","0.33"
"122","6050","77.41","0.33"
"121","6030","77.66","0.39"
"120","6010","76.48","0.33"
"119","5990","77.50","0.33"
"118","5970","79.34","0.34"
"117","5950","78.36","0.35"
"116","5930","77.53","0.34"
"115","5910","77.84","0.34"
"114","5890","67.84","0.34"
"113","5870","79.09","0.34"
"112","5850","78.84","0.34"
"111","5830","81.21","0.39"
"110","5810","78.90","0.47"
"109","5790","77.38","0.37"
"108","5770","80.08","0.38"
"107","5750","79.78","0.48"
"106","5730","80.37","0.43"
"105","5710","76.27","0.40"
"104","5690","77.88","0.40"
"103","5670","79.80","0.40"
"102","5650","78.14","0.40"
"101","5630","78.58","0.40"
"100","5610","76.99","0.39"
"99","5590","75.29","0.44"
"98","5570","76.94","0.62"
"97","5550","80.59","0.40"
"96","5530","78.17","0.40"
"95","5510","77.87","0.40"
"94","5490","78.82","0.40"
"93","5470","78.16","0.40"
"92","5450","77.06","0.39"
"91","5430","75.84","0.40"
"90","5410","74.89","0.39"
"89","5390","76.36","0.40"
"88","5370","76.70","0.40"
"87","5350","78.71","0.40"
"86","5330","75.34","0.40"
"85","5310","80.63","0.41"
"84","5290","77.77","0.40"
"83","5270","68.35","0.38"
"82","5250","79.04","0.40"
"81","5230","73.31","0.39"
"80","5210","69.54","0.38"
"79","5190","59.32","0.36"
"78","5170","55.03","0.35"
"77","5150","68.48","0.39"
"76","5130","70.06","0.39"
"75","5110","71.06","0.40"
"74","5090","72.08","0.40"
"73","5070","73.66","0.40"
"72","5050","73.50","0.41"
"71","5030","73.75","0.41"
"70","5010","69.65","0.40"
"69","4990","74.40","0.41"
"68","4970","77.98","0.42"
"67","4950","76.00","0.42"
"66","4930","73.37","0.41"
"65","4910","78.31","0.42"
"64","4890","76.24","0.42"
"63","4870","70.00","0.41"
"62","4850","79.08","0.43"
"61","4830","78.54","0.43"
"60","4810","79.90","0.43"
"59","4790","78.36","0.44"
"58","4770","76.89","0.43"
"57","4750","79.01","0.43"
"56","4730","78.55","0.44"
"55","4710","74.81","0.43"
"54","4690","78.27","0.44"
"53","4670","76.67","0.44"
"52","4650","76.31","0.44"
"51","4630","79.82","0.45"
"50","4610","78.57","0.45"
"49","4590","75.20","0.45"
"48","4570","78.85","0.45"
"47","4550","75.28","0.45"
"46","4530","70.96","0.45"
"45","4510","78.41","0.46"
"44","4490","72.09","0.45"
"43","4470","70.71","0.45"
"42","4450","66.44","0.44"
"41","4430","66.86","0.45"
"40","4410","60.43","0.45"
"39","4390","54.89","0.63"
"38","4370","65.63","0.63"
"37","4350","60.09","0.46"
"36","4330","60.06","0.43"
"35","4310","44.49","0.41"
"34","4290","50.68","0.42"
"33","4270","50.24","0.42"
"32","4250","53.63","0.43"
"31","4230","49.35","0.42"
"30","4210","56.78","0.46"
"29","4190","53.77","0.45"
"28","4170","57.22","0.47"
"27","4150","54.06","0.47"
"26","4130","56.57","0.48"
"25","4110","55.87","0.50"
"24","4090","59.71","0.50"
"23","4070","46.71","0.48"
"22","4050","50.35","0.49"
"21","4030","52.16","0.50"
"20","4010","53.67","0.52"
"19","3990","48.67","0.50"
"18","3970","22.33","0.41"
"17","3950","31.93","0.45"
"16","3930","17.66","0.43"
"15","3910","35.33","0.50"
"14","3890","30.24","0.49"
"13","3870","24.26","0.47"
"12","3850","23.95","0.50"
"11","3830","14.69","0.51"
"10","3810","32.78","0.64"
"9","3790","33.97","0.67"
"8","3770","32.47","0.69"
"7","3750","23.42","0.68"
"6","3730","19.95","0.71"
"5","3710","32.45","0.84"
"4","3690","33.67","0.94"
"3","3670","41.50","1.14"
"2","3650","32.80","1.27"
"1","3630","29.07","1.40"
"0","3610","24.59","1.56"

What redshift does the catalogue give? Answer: 0.000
